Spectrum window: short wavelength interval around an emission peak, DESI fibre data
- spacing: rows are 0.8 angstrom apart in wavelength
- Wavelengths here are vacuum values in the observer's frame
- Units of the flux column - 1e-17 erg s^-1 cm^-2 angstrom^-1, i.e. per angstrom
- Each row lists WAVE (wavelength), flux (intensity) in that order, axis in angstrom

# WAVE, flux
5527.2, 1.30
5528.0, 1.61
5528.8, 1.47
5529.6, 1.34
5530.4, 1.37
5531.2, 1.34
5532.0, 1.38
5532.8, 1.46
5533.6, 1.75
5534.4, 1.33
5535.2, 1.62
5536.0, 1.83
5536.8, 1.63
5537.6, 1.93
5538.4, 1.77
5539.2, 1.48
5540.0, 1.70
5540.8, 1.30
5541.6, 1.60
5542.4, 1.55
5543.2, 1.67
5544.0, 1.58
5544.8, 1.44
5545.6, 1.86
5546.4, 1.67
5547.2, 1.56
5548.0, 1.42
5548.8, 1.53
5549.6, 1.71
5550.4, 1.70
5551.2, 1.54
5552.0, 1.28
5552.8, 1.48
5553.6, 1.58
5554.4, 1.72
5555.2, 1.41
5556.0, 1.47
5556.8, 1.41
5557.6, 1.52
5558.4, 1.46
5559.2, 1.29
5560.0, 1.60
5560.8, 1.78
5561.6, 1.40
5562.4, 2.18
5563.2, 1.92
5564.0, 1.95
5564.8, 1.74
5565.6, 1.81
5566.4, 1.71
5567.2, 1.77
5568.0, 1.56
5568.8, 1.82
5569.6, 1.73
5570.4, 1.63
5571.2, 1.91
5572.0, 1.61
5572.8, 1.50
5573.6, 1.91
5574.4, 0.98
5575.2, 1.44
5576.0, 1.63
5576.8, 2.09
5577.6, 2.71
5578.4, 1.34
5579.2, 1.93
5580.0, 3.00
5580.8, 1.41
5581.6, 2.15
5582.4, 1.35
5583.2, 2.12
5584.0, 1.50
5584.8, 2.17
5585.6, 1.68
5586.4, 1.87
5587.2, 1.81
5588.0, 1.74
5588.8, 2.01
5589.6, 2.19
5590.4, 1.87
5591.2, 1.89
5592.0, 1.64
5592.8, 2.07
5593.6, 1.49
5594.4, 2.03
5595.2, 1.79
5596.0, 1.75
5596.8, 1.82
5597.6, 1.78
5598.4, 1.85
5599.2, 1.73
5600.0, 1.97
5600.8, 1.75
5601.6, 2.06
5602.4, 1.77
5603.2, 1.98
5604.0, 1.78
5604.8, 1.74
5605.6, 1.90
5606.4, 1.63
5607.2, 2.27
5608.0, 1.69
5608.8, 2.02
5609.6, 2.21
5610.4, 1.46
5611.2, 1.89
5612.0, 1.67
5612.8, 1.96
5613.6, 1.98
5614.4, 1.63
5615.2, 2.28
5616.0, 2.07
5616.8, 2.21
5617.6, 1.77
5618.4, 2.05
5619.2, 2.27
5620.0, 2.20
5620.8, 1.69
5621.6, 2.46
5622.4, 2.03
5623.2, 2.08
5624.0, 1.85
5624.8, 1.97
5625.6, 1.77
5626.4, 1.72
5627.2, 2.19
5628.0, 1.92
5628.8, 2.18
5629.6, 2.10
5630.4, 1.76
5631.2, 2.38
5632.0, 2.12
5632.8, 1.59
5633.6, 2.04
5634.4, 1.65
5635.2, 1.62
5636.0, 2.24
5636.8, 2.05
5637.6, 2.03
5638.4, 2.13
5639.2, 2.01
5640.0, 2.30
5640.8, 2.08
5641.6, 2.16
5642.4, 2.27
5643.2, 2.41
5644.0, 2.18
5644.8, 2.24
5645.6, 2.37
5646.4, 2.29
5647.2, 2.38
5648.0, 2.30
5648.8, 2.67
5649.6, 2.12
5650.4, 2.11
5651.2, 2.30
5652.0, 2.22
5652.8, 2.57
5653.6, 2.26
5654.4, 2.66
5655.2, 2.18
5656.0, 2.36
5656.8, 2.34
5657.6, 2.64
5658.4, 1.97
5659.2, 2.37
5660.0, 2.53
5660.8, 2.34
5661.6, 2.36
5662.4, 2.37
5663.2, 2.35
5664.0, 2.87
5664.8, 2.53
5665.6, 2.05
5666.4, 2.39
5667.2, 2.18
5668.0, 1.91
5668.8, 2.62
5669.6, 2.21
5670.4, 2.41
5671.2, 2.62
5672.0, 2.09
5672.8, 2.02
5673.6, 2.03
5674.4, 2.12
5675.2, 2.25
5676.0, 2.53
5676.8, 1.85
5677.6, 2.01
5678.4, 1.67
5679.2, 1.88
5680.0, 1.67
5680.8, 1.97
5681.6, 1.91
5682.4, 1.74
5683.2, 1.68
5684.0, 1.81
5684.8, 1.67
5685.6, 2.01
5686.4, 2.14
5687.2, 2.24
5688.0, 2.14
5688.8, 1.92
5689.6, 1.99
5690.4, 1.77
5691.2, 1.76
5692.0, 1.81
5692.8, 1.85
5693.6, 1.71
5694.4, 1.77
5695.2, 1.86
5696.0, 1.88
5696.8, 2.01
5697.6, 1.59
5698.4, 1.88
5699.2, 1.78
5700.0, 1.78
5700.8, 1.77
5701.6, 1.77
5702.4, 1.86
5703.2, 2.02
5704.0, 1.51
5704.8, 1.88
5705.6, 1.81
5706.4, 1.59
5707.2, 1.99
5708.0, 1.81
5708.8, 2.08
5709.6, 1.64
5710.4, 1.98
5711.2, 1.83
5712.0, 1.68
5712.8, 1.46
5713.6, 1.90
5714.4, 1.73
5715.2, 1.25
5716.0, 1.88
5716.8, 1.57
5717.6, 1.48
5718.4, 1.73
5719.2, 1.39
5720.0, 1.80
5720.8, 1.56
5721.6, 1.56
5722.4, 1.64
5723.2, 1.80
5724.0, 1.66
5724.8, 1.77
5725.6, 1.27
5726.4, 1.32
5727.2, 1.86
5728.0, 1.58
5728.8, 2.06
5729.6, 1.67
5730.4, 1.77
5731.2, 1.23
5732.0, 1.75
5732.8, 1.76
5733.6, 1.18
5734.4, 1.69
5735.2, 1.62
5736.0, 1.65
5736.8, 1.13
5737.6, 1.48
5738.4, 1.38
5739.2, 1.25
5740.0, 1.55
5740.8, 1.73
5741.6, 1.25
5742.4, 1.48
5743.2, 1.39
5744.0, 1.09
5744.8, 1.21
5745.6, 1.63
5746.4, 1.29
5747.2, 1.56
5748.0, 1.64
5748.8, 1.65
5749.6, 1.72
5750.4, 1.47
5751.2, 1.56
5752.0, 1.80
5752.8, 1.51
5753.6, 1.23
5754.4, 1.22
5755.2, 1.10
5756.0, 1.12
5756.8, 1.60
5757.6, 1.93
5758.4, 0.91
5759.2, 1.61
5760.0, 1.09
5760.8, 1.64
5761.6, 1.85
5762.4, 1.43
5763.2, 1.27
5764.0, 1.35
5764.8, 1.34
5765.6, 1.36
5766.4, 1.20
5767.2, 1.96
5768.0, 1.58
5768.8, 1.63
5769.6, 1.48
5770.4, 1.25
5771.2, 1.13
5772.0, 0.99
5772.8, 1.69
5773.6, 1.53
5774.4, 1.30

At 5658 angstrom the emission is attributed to C III] 1909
